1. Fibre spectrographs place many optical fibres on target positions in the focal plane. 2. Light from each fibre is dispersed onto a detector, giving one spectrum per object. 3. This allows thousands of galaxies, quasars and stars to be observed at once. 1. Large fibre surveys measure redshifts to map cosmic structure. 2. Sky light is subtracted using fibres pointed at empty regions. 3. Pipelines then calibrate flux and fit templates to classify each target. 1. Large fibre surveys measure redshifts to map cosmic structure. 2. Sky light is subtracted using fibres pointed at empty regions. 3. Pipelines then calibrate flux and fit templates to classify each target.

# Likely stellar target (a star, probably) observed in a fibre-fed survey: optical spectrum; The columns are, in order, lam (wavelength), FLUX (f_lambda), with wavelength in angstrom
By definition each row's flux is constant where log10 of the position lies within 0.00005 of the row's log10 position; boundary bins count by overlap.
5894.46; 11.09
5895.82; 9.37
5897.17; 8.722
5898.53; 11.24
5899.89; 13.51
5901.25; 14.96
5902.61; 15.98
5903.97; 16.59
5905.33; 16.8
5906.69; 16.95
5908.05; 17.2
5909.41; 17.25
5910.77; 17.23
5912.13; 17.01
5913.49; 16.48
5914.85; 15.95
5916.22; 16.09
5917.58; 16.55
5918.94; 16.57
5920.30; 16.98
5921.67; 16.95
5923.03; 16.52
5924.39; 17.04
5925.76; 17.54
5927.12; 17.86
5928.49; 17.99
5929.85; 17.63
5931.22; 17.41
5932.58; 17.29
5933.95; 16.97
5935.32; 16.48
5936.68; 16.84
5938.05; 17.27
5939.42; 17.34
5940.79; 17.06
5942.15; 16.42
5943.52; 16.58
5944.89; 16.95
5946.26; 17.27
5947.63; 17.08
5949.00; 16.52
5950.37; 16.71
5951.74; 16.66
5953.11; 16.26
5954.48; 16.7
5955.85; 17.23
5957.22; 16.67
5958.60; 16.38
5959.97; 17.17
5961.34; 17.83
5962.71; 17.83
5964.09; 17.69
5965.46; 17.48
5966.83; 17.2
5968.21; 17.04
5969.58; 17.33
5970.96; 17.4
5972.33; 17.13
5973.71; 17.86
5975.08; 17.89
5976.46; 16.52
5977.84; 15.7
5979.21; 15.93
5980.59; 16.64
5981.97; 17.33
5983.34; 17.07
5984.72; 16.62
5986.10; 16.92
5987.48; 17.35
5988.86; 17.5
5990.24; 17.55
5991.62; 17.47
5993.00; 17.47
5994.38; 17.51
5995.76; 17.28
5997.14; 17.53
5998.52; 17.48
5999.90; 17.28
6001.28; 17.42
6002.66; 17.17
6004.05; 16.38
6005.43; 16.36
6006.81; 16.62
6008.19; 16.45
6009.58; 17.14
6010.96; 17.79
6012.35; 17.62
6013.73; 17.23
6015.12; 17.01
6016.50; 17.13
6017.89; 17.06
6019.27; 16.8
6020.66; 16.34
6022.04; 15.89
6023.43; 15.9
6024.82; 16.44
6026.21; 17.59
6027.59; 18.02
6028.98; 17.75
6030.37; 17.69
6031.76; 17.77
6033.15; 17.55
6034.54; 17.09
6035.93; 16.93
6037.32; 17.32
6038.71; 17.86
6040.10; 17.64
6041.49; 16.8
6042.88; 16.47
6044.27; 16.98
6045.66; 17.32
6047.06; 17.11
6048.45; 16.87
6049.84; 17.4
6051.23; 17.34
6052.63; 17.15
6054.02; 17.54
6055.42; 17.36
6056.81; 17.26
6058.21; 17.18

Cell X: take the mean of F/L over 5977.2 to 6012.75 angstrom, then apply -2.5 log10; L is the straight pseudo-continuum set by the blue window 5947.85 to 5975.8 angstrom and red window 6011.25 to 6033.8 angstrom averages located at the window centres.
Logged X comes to 0.005 mag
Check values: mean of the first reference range 17.1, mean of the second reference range 17.1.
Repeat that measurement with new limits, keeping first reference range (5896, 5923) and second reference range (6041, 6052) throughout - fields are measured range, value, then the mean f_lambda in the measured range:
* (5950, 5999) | -0.05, 17.1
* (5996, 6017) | -0.03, 17.1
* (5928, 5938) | -0.09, 17.2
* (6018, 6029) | 0.00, 16.8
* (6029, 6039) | -0.03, 17.5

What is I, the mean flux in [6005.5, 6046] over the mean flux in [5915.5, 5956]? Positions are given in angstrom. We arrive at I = 1.0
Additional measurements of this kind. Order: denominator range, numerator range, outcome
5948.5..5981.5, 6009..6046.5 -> 1.01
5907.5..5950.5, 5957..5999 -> 1.01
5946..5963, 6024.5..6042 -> 1.03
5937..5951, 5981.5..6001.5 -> 1.02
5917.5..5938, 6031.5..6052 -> 1.00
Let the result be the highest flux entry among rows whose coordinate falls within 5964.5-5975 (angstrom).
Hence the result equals 17.86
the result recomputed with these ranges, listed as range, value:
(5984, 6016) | 17.79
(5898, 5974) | 17.99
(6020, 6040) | 18.02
